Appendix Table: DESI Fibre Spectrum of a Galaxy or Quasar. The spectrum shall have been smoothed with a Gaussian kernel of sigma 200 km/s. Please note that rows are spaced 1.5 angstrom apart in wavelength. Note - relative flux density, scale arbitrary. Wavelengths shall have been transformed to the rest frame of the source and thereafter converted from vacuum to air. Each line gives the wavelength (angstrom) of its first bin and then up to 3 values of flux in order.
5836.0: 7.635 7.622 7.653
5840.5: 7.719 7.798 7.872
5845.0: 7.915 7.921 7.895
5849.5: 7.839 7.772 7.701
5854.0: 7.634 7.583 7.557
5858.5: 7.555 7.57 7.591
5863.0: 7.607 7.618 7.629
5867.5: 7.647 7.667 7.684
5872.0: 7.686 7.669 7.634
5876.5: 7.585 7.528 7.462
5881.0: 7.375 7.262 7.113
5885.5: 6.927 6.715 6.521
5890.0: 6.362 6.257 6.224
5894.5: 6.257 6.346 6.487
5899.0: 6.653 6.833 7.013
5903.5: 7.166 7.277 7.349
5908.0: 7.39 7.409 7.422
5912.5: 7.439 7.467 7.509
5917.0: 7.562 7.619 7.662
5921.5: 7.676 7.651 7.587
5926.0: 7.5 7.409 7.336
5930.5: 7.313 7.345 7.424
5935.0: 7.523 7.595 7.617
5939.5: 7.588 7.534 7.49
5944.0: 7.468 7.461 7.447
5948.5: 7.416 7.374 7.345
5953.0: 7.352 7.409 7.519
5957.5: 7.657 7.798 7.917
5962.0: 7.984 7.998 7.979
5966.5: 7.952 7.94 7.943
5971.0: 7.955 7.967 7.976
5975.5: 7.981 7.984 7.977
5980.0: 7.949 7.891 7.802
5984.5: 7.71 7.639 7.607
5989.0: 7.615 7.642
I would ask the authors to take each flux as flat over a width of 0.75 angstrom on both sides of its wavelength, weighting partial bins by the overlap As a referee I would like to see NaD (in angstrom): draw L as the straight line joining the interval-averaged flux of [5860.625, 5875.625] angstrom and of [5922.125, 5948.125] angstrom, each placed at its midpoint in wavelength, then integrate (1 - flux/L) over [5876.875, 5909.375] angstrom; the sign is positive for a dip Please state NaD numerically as 2.9 angstrom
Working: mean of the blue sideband 7.64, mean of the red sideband 7.49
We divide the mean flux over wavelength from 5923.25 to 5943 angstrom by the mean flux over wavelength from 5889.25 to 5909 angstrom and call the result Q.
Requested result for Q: 1.1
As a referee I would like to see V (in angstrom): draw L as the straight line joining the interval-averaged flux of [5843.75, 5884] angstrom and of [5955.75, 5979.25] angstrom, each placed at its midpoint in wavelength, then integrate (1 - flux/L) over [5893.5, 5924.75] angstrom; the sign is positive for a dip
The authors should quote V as 2.19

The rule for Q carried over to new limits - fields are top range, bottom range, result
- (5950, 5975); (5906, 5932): 1.04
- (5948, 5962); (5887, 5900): 1.18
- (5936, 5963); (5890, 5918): 1.08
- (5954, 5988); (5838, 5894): 1.05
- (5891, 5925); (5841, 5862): 0.92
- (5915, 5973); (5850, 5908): 1.05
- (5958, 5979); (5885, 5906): 1.20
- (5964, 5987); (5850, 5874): 1.04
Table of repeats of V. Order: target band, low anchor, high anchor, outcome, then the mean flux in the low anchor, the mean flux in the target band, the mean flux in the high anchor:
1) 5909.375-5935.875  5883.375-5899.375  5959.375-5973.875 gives -1.4 angstrom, 6.53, 7.49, 7.96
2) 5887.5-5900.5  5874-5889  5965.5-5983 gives 1.6 angstrom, 7.23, 6.42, 7.95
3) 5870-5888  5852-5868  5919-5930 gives 0.5 angstrom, 7.61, 7.37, 7.54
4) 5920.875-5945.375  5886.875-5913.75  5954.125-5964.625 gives -0.5 angstrom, 6.85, 7.5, 7.77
